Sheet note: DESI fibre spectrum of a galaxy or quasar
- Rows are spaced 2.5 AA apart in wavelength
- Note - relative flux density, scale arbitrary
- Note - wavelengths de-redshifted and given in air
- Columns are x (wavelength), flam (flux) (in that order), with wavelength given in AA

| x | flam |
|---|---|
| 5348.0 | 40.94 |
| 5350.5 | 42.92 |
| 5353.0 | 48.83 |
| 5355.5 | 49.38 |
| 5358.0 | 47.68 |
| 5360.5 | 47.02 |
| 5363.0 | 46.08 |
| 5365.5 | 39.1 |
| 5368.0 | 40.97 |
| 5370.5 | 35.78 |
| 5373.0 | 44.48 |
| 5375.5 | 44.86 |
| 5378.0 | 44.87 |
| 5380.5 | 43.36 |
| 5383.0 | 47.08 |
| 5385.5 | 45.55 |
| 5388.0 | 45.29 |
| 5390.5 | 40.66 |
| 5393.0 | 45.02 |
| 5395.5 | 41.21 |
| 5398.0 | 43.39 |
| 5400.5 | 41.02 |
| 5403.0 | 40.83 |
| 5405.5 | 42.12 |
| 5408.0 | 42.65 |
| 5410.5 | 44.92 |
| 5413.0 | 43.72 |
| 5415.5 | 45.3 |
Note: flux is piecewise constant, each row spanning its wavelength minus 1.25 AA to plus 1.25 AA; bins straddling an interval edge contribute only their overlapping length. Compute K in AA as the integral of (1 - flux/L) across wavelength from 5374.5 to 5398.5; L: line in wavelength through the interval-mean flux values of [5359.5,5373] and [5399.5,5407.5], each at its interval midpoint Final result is -1.4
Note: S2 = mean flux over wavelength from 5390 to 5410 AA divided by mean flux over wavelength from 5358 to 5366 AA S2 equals 0.94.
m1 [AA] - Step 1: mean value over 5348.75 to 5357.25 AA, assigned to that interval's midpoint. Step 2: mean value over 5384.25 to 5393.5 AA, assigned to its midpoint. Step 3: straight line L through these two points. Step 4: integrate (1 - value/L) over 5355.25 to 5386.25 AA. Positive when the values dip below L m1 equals 0.9 AA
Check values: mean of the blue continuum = 46.7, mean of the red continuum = 44.1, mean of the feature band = 44.1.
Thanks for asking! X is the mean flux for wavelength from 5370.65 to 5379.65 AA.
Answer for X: 43.6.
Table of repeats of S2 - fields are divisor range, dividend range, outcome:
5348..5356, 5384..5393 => 0.96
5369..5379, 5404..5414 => 1.02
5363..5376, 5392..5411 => 1.03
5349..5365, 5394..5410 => 0.90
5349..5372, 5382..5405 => 0.98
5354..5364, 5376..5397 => 0.93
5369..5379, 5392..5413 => 1.01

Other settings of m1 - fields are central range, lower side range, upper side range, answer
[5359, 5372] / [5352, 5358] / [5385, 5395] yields 1.5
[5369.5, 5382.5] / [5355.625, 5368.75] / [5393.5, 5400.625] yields 0.2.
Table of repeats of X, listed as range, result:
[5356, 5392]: 43.9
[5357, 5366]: 45.4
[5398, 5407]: 41.6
